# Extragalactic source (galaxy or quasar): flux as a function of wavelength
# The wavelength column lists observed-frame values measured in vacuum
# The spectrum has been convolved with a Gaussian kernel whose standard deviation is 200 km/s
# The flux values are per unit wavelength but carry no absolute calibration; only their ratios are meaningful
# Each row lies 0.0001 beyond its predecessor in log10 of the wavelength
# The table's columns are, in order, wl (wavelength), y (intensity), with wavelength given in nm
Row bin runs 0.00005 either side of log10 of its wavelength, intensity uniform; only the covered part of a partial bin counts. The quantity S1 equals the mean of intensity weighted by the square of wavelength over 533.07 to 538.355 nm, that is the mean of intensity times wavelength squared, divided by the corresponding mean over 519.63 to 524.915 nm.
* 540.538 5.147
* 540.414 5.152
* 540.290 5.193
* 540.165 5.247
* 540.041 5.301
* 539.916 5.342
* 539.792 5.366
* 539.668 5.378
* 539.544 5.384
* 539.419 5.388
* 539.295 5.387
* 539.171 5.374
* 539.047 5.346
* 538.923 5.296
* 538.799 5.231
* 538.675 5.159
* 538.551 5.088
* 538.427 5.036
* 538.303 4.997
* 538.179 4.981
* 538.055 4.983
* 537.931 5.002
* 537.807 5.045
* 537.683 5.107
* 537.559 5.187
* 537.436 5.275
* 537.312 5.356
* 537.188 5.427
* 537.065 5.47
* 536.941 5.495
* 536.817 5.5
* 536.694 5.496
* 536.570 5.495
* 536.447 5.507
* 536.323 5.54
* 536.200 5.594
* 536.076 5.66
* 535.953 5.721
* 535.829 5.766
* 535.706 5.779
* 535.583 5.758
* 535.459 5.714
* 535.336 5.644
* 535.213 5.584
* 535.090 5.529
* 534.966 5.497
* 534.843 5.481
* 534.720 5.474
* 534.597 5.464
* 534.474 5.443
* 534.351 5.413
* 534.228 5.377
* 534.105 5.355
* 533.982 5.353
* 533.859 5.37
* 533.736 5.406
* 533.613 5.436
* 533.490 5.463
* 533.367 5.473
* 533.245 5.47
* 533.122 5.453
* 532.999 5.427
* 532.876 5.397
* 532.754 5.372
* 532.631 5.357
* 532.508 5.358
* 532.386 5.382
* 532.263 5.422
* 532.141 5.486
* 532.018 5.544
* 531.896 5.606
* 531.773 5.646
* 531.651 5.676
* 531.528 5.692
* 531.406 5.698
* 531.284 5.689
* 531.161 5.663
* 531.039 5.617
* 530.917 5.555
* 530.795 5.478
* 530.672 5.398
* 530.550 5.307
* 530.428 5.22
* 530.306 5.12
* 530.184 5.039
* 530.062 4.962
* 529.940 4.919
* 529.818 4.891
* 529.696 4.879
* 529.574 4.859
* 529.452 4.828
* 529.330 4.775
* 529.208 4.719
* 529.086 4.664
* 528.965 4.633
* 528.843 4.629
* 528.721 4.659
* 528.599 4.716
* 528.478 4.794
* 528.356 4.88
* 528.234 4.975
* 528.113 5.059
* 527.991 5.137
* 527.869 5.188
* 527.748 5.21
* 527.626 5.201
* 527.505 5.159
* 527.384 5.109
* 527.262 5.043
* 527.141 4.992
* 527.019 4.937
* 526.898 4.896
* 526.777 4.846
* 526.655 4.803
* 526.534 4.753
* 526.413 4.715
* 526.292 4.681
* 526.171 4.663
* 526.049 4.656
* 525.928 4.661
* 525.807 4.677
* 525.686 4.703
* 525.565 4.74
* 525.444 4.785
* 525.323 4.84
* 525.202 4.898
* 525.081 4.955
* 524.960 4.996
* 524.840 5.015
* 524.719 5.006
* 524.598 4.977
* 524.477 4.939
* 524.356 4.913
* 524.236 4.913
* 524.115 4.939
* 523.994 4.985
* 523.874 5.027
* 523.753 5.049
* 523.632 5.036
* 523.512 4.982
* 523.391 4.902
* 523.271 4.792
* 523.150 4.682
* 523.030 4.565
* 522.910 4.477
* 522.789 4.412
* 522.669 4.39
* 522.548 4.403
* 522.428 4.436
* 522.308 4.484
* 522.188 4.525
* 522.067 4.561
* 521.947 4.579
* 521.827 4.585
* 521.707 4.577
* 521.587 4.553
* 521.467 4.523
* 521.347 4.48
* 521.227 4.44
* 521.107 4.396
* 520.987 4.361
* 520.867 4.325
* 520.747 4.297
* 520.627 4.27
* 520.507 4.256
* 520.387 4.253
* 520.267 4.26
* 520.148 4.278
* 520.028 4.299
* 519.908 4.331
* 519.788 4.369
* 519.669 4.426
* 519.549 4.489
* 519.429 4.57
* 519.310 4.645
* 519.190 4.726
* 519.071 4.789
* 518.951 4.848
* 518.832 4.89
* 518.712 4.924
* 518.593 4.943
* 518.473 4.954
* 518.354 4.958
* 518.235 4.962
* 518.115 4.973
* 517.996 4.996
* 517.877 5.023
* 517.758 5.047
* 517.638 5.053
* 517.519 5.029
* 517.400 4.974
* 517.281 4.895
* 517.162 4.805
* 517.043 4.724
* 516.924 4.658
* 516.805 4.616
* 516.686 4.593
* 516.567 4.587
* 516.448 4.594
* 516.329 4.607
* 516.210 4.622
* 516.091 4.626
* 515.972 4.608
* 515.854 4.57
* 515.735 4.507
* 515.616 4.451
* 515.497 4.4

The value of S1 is 1.2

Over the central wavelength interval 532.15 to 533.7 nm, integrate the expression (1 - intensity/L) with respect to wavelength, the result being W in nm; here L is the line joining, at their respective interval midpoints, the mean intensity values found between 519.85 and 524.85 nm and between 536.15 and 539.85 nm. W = -0.11 nm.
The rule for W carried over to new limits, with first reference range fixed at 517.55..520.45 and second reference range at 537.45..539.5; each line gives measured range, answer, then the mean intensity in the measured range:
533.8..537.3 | -0.296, 5.53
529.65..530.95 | -0.047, 5.16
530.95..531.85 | -0.119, 5.66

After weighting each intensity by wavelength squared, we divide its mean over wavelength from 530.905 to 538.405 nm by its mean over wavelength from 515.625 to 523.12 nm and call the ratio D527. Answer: 1.3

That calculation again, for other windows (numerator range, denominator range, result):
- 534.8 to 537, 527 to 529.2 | 1.17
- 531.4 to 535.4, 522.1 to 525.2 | 1.19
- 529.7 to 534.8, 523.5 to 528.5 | 1.12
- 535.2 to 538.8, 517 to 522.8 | 1.24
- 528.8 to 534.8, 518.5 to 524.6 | 1.20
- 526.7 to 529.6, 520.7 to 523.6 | 1.11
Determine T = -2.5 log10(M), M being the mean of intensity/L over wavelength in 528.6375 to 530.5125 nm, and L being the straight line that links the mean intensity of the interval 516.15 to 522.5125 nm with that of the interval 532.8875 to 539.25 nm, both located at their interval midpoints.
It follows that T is 0.05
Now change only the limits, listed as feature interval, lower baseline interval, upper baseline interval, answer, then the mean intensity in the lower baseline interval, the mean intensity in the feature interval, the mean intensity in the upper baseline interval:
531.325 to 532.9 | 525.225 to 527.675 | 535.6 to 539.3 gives -0.09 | 4.84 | 5.52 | 5.35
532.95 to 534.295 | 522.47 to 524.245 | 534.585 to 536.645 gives 0.01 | 4.76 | 5.42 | 5.6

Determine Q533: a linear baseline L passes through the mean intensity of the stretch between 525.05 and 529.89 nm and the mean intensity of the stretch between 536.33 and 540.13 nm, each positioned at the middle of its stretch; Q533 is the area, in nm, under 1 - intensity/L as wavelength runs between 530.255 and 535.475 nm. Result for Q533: -0.42 nm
